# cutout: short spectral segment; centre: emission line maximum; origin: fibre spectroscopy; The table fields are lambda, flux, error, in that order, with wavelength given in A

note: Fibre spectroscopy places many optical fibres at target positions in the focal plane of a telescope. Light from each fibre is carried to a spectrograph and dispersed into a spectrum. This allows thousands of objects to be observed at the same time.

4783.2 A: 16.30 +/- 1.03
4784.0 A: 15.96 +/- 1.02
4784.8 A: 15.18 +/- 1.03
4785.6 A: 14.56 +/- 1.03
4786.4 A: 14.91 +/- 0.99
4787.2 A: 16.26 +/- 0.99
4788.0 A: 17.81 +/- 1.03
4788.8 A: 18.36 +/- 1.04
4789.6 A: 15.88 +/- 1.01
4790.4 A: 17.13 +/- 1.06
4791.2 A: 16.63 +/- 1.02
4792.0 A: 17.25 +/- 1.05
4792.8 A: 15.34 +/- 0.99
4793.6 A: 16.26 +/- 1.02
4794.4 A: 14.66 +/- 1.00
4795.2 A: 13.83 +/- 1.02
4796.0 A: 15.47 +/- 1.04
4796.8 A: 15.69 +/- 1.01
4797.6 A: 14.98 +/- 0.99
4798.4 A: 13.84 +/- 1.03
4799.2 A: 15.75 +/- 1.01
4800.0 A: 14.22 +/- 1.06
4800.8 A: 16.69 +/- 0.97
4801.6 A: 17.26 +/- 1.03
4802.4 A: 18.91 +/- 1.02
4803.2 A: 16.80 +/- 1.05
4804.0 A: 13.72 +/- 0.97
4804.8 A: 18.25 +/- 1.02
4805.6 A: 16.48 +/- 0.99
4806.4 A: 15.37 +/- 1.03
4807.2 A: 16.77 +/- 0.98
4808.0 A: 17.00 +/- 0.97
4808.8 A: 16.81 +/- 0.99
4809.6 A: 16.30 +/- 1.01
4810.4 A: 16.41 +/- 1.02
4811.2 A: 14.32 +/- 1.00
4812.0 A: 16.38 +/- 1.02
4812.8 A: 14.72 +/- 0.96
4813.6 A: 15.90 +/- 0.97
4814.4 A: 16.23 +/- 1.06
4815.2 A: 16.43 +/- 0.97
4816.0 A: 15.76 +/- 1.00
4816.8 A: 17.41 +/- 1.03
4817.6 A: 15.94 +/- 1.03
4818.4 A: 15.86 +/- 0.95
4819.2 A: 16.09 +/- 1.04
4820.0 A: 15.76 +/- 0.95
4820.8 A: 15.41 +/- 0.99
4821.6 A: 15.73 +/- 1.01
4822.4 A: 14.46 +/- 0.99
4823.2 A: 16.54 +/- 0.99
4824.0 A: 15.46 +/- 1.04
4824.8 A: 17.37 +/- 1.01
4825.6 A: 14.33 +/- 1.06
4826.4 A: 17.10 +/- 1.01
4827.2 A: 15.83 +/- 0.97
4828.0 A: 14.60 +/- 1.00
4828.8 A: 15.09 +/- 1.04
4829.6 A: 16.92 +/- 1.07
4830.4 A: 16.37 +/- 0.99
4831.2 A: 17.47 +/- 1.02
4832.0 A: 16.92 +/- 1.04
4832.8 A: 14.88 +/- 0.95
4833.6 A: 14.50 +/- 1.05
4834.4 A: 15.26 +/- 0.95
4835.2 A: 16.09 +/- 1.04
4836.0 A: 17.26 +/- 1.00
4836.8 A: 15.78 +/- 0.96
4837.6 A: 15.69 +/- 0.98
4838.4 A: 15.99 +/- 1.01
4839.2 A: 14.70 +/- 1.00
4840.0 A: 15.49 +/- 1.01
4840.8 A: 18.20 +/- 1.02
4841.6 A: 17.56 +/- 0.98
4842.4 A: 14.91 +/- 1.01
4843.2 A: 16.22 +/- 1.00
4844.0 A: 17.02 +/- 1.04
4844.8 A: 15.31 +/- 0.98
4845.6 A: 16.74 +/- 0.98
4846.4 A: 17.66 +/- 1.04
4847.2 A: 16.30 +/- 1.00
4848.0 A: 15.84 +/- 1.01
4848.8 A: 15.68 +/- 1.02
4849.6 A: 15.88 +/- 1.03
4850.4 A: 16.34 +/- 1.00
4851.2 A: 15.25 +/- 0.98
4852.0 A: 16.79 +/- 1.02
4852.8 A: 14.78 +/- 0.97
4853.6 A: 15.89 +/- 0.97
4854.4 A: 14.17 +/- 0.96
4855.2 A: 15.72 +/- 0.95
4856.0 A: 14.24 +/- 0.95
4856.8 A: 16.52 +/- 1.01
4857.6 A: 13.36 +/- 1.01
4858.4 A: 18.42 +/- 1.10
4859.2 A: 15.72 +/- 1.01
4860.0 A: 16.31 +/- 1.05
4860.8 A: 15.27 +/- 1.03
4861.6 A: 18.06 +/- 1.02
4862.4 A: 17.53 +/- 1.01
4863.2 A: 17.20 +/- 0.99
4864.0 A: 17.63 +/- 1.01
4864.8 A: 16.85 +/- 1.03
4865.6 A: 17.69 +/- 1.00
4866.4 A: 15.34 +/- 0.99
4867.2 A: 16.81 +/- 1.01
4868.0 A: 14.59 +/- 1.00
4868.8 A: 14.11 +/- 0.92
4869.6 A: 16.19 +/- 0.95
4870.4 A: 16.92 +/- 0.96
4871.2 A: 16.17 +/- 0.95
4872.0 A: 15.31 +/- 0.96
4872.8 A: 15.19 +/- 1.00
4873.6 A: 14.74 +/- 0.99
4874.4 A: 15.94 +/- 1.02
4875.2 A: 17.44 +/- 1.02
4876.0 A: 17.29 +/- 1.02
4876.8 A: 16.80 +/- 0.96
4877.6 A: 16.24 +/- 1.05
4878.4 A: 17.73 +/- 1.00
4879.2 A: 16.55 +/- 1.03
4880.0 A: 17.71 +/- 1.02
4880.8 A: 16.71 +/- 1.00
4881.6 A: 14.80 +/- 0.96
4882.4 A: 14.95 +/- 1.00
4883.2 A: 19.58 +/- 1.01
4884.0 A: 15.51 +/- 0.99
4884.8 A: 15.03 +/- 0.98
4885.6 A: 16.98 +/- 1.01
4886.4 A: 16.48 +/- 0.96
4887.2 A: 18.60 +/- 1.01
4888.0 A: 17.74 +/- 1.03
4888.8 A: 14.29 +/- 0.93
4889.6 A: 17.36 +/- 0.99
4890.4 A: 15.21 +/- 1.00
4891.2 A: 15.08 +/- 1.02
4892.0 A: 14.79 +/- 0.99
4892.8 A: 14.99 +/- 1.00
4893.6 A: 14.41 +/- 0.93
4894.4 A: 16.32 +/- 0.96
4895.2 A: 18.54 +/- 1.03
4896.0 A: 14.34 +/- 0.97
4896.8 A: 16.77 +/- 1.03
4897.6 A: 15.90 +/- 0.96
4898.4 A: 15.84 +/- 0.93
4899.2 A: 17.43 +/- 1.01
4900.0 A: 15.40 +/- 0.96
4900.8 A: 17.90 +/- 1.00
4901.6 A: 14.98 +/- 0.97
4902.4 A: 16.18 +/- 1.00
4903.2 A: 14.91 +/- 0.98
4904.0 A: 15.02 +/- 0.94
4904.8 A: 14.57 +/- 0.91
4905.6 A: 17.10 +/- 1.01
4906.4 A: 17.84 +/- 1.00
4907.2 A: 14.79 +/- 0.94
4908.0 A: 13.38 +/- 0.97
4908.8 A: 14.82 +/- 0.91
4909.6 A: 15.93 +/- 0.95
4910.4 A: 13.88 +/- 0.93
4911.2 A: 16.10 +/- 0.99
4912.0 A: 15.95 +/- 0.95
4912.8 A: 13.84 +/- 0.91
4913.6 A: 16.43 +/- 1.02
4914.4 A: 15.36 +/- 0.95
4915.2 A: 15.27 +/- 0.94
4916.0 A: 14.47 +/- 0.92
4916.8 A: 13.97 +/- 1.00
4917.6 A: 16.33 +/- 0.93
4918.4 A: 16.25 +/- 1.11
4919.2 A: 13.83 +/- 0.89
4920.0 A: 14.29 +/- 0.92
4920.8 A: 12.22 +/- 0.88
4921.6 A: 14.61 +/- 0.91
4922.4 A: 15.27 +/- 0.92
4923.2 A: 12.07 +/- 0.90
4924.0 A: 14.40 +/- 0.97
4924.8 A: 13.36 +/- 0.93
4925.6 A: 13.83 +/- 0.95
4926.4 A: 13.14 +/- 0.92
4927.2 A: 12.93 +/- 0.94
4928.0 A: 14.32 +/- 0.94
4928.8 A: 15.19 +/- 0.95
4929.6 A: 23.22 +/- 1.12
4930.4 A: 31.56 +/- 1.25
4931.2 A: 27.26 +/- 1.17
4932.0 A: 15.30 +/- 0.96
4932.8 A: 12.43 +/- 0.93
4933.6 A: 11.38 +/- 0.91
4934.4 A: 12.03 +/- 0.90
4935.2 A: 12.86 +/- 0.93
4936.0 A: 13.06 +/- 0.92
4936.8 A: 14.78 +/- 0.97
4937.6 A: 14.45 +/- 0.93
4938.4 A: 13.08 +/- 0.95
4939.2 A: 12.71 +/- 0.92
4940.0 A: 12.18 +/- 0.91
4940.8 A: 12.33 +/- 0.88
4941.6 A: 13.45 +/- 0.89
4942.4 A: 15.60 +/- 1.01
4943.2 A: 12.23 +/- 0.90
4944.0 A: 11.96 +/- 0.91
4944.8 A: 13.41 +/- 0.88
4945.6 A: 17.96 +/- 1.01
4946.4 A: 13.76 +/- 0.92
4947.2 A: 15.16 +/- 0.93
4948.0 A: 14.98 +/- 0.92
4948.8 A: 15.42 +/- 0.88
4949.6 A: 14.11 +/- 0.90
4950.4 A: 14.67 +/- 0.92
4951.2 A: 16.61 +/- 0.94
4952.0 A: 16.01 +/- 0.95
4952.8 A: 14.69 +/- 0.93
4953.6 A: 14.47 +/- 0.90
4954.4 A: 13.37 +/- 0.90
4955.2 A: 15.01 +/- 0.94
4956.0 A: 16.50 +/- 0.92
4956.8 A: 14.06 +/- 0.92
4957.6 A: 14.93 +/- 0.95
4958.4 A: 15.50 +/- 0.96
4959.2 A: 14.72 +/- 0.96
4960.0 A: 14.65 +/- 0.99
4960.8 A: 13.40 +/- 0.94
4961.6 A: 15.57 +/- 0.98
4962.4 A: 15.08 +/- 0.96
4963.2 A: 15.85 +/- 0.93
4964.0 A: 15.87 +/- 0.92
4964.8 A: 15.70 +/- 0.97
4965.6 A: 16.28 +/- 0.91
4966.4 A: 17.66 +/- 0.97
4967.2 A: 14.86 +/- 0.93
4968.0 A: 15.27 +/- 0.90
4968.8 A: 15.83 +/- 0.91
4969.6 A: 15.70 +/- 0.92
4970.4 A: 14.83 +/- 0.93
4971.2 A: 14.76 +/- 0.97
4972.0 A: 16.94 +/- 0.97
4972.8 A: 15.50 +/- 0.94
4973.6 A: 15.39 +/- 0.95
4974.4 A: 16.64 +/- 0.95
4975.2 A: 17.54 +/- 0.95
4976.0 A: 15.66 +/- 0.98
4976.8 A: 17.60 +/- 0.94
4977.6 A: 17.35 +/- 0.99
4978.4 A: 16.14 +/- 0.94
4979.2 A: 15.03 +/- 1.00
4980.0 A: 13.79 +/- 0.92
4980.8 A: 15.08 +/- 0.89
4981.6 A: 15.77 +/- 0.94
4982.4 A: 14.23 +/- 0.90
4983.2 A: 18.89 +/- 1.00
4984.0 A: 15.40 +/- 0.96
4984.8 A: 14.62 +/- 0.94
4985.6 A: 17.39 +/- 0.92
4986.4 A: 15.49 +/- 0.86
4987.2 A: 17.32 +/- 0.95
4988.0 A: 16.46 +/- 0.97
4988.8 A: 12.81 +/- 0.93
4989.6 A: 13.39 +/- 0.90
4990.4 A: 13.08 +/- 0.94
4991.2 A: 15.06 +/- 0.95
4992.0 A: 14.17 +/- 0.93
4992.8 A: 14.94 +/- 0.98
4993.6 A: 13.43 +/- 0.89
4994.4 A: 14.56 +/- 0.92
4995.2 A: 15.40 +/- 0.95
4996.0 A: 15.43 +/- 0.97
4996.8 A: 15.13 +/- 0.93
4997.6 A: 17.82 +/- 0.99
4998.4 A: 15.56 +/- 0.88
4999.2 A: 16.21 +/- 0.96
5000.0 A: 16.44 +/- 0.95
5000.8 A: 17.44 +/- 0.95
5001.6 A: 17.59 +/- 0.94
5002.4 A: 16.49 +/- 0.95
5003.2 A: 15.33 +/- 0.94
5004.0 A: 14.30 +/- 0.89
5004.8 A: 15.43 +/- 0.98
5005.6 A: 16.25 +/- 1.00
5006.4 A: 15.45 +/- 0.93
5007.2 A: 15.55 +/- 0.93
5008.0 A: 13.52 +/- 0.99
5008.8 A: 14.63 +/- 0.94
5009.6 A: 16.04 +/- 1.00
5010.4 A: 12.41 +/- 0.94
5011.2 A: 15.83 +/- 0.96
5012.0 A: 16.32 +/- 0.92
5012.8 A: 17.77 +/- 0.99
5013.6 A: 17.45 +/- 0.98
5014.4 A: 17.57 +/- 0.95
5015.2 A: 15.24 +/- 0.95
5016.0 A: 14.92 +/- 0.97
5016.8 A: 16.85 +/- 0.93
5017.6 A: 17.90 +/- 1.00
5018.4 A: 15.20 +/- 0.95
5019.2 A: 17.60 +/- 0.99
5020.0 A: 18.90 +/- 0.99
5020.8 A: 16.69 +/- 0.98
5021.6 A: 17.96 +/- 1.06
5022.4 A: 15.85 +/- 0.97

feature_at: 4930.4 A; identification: H-beta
